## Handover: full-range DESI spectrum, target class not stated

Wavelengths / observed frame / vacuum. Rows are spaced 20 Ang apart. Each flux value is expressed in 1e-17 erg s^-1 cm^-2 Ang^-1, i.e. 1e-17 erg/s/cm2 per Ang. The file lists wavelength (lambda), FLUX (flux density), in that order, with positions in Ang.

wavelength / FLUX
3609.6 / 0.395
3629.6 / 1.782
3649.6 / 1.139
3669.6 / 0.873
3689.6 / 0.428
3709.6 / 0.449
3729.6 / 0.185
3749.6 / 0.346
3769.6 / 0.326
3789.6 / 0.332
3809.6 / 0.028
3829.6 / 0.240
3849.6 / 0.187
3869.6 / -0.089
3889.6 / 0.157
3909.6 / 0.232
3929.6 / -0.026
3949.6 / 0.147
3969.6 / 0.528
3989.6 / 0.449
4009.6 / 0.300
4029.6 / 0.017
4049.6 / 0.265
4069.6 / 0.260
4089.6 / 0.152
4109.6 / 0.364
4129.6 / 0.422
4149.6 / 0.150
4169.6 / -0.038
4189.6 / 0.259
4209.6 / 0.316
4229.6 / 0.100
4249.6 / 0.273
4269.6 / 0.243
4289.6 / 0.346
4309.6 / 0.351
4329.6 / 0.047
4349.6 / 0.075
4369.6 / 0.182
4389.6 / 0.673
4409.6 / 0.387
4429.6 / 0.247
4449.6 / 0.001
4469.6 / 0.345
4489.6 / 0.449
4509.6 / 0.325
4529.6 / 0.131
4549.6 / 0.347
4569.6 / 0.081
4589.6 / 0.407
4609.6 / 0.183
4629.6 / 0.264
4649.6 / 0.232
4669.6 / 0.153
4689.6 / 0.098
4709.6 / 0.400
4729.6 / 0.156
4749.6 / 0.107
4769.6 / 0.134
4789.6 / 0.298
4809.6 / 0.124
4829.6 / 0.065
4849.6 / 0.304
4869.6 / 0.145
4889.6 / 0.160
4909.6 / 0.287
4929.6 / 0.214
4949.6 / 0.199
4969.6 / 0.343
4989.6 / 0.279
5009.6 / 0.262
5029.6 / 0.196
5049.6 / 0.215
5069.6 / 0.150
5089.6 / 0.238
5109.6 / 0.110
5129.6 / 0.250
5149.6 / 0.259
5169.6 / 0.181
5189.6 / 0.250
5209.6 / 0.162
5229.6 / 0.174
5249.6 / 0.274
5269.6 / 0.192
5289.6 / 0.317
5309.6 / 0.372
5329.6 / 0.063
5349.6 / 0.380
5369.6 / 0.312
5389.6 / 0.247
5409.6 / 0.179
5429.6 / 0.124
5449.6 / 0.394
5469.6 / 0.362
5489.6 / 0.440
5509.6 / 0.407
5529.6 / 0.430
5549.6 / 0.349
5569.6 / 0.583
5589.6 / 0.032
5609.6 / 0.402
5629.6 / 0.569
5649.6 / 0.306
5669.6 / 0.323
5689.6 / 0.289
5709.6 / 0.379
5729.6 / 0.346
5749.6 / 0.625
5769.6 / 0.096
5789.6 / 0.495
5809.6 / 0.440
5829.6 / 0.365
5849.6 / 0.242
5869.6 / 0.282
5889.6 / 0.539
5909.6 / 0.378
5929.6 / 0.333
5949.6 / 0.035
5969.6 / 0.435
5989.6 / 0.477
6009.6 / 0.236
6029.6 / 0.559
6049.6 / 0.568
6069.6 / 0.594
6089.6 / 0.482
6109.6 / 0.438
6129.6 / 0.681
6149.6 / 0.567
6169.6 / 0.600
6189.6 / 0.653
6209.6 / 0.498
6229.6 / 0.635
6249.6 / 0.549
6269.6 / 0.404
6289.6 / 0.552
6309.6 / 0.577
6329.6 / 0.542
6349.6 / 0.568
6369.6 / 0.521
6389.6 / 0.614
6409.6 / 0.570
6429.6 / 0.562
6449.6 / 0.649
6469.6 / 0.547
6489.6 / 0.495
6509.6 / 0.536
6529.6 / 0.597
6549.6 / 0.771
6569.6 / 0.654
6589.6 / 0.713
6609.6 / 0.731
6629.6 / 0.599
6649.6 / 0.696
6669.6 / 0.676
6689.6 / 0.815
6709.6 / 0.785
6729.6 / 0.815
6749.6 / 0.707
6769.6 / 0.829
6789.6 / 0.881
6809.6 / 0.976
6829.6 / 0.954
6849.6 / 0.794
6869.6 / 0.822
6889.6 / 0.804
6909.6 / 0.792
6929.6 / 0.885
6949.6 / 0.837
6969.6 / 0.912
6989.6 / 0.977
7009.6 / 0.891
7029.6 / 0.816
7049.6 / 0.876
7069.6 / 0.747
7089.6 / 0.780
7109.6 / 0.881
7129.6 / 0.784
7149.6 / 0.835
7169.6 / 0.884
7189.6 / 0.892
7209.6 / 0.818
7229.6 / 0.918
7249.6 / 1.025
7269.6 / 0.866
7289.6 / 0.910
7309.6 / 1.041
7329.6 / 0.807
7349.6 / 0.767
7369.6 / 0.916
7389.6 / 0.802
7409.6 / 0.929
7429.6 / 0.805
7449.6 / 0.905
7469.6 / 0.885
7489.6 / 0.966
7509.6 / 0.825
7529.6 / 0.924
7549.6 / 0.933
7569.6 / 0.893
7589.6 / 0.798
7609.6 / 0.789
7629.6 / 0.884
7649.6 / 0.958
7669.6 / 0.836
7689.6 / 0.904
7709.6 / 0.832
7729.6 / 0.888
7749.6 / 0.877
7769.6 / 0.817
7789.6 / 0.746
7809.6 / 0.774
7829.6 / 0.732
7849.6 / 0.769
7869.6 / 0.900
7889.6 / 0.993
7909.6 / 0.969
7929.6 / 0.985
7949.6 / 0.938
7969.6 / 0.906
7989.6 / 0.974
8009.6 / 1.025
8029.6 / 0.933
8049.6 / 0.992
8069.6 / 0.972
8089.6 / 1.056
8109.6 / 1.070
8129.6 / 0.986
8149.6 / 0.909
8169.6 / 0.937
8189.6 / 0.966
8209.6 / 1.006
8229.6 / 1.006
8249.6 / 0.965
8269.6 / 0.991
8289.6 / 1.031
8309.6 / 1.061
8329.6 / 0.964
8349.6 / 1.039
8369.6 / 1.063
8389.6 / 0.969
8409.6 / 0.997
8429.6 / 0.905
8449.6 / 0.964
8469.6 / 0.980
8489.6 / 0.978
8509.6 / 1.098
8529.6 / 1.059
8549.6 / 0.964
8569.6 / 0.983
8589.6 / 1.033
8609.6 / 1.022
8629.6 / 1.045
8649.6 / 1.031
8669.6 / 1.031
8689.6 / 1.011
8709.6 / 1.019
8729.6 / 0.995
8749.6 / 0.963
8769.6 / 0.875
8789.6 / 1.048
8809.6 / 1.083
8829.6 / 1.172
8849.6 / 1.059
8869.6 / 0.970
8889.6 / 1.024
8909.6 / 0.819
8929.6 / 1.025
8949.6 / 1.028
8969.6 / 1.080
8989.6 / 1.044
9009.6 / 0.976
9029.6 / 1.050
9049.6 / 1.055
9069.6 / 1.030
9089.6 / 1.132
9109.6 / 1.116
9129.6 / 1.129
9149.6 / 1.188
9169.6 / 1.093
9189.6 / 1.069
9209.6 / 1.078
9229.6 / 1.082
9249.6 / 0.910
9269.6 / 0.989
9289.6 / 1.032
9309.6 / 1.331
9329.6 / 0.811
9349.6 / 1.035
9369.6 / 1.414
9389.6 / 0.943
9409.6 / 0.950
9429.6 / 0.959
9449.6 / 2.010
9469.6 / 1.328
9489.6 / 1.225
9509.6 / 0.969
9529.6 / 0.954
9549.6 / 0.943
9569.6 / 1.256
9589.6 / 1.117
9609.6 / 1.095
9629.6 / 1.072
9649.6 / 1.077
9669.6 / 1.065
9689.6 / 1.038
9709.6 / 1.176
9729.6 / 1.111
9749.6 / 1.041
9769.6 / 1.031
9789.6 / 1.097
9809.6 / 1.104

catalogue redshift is 0.512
